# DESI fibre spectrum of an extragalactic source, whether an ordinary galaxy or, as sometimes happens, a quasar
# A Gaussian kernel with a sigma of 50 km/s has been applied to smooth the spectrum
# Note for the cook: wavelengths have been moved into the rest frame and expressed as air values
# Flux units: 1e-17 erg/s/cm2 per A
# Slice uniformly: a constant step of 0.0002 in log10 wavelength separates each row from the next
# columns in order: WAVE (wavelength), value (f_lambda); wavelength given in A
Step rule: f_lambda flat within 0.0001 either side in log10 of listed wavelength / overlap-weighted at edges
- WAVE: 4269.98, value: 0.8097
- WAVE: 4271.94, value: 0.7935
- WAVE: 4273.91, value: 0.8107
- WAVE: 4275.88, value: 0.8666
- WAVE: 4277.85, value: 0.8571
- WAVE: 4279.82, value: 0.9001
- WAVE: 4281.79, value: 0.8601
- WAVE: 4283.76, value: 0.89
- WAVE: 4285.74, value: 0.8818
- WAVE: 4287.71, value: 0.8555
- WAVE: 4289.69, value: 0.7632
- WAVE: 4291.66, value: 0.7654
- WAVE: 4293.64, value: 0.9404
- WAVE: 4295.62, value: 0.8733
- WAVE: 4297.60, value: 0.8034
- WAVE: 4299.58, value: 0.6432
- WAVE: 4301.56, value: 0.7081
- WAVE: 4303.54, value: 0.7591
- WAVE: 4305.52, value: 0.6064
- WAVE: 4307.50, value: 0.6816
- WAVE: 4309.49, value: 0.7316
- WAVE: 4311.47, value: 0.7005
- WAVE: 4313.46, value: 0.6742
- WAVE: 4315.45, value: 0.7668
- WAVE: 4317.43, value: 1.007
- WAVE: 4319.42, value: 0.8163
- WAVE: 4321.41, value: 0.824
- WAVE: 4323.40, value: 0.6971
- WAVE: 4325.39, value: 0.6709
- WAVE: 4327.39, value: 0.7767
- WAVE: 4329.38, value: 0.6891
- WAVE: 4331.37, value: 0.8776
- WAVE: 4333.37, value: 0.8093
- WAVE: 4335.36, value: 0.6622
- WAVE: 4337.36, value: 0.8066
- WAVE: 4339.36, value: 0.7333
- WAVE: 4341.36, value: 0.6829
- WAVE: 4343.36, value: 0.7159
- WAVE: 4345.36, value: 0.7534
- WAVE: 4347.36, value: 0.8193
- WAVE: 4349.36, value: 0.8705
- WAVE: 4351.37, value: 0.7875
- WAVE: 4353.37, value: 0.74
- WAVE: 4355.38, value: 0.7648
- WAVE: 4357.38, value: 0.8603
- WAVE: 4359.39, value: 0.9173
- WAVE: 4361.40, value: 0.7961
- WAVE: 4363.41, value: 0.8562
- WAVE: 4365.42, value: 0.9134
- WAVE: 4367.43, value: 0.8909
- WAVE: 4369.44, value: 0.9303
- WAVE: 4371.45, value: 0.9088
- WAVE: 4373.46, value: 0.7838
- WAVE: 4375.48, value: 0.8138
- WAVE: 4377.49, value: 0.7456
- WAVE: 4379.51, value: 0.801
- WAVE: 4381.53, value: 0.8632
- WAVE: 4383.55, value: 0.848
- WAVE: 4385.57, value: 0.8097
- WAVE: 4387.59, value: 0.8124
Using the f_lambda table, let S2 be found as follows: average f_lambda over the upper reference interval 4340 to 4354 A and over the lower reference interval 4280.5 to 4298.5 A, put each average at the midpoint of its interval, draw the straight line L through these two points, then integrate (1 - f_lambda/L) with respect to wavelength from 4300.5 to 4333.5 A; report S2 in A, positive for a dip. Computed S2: 2.4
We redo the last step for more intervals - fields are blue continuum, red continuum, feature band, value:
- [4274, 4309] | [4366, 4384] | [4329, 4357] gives 2.0 A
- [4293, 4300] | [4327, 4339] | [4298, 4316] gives 2.4 A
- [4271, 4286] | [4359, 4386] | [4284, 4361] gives 6.9 A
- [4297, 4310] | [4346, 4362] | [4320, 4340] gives 0.2 A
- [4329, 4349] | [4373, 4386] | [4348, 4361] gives -0.7 A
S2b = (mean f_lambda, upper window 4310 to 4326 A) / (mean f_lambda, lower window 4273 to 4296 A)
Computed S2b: 0.9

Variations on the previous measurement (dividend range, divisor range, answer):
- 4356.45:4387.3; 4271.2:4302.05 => 1.02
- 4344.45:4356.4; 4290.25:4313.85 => 1.06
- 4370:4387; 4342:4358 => 1.05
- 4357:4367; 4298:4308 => 1.27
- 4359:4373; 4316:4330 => 1.12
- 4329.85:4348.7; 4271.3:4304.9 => 0.93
